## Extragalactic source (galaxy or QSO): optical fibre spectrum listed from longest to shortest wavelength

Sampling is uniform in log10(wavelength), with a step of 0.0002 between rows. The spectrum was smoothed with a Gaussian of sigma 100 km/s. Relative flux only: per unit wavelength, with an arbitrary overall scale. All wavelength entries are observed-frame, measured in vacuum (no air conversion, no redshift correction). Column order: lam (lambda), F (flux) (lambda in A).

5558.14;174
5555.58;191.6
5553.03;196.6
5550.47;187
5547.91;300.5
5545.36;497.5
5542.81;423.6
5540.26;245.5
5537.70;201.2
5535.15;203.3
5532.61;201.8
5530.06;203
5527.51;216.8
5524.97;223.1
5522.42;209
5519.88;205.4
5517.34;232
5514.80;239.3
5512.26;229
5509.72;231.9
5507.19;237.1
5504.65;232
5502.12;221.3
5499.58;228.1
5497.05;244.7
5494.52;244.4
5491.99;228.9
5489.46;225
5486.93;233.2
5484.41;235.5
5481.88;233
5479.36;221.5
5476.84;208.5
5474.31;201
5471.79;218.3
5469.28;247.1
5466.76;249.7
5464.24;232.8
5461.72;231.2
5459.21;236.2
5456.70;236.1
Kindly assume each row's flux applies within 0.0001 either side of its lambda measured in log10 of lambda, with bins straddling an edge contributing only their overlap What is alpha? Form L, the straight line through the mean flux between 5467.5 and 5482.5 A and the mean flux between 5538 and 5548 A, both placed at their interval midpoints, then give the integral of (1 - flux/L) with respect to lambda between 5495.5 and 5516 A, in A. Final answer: 3.6 A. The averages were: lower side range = 222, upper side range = 359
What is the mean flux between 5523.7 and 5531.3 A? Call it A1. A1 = 214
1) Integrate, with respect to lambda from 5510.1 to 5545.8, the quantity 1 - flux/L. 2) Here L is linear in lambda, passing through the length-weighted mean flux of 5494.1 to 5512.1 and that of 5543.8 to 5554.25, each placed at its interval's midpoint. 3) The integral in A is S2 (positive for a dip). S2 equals 3.24 A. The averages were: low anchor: 233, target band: 246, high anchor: 299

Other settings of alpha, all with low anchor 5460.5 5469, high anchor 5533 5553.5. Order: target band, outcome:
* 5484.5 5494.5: 0.8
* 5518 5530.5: 2.7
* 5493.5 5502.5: 0.7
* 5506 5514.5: 1.0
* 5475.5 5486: 1.0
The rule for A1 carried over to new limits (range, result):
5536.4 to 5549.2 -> 333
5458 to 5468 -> 237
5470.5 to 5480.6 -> 213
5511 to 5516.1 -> 234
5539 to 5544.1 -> 336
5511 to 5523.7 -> 223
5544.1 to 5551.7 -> 329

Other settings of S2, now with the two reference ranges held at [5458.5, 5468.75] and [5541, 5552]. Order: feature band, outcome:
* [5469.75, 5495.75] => 3.6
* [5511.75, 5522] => 2.7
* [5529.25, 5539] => 3.7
